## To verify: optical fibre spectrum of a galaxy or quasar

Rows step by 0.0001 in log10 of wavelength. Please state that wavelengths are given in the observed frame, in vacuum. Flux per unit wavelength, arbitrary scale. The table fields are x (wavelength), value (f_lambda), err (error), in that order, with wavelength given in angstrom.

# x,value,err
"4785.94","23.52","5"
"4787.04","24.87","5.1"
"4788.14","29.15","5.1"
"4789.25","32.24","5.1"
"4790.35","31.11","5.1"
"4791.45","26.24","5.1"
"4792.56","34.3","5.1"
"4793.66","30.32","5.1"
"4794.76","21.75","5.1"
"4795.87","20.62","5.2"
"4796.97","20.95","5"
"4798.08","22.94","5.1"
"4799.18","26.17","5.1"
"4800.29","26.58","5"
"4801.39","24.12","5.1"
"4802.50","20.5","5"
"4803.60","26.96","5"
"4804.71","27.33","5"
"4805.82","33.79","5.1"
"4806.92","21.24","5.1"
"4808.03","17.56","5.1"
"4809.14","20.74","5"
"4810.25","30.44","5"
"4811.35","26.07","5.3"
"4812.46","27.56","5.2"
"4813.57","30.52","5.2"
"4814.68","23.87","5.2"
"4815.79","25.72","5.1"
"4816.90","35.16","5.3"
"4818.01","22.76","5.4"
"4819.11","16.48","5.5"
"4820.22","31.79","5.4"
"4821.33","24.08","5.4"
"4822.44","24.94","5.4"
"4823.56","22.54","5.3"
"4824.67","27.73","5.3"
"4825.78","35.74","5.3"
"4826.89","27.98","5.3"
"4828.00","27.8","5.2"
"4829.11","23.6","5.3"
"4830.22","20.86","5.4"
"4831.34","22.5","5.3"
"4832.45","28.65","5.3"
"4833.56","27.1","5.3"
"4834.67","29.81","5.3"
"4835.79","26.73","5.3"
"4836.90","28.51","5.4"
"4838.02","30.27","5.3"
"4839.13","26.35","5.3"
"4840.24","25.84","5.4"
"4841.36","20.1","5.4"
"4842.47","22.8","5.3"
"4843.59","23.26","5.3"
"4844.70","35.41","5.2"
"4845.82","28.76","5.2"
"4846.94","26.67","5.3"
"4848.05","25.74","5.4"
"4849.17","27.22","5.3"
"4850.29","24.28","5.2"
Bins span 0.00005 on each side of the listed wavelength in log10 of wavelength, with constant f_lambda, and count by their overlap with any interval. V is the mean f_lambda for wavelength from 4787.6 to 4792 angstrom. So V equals 29.7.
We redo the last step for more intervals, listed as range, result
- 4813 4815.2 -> 27.2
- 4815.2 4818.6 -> 27.7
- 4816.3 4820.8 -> 26.6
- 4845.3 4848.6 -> 27.1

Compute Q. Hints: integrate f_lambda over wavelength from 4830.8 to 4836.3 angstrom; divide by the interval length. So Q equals 27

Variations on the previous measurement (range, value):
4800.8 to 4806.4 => 26.5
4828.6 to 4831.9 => 22.3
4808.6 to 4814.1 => 27.1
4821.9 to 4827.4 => 27.8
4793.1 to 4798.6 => 23.3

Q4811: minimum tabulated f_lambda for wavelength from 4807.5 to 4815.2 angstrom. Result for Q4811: 17.56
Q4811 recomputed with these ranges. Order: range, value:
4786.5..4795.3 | 21.75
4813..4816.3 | 23.87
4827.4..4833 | 20.86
